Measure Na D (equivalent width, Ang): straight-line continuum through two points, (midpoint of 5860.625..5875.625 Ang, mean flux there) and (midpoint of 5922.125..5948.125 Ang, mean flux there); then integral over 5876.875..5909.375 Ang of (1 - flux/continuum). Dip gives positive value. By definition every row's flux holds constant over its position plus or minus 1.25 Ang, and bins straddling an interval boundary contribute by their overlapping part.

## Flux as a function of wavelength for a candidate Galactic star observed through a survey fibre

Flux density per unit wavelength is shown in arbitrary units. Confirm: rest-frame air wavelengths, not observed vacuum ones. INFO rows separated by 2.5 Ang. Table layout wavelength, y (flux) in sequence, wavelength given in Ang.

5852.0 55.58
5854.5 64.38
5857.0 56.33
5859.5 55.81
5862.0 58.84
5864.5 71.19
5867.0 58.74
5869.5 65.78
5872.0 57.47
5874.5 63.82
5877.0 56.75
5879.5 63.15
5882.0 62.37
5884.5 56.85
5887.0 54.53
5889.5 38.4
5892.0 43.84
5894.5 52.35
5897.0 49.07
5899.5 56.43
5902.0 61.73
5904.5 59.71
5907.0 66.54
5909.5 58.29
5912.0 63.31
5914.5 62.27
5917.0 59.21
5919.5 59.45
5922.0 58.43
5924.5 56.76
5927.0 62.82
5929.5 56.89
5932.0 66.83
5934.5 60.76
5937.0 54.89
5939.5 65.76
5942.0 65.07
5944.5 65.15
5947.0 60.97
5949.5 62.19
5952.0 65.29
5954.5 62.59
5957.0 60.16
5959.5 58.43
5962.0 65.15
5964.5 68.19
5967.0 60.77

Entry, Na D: 3.4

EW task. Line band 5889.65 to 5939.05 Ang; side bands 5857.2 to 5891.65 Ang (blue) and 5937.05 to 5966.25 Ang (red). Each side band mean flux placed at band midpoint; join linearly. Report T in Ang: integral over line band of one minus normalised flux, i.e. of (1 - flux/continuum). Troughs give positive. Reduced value 2.2 Ang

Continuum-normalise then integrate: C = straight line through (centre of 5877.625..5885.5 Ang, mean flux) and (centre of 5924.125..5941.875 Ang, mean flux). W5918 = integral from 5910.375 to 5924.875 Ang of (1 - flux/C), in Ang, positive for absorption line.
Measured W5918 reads 0.2 Ang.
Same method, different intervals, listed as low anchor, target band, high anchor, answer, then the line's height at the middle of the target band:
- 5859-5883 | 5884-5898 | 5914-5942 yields 2.84 Ang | 61.2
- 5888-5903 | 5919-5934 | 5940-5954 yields -0.48 Ang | 58.4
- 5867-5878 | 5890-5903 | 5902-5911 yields 2.05 Ang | 61.4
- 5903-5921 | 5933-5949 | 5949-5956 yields 0.15 Ang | 62.8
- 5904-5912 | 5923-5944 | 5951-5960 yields 0.18 Ang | 61.9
